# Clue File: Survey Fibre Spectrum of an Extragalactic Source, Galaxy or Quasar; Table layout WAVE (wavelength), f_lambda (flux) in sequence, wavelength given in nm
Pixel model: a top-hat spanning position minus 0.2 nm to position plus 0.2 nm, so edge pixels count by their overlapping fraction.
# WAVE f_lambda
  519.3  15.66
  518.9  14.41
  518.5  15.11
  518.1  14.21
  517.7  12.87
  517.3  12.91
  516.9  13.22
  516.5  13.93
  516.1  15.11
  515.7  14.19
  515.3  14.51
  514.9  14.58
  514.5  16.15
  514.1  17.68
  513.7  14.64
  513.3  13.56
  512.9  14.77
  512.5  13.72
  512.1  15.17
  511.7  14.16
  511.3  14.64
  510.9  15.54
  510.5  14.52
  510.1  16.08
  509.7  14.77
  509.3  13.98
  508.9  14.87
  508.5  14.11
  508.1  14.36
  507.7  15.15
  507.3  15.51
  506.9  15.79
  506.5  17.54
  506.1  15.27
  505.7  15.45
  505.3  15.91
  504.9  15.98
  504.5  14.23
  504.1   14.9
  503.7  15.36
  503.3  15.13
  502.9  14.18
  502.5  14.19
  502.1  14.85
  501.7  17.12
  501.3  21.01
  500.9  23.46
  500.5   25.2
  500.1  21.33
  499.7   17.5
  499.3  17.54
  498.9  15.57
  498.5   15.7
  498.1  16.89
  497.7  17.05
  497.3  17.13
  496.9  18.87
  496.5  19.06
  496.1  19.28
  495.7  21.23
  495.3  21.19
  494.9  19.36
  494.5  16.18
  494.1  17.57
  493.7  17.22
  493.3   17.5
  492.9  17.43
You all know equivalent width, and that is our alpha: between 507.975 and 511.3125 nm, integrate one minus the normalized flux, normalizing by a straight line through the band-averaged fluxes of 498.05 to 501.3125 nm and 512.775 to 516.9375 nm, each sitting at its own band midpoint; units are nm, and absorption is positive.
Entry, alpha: 0.324 nm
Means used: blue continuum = 19.4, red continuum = 14.8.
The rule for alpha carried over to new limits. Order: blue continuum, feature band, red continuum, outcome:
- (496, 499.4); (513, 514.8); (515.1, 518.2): -0.13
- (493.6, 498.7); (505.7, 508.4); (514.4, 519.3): 0.10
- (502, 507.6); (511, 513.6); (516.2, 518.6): -0.01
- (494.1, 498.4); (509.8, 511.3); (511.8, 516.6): 0.03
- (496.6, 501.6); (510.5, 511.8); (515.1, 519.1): 0.07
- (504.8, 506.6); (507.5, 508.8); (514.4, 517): 0.09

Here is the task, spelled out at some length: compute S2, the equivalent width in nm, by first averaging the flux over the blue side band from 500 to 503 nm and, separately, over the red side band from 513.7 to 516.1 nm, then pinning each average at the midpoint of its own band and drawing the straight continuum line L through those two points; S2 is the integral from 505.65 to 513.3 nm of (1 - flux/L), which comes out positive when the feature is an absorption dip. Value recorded 0.836 nm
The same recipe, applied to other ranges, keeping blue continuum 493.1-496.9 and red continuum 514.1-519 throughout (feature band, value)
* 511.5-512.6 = 0.065 nm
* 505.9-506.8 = 0.006 nm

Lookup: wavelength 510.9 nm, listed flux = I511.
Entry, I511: 15.54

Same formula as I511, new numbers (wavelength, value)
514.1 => 17.68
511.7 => 14.16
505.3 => 15.91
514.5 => 16.15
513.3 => 13.56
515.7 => 14.19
